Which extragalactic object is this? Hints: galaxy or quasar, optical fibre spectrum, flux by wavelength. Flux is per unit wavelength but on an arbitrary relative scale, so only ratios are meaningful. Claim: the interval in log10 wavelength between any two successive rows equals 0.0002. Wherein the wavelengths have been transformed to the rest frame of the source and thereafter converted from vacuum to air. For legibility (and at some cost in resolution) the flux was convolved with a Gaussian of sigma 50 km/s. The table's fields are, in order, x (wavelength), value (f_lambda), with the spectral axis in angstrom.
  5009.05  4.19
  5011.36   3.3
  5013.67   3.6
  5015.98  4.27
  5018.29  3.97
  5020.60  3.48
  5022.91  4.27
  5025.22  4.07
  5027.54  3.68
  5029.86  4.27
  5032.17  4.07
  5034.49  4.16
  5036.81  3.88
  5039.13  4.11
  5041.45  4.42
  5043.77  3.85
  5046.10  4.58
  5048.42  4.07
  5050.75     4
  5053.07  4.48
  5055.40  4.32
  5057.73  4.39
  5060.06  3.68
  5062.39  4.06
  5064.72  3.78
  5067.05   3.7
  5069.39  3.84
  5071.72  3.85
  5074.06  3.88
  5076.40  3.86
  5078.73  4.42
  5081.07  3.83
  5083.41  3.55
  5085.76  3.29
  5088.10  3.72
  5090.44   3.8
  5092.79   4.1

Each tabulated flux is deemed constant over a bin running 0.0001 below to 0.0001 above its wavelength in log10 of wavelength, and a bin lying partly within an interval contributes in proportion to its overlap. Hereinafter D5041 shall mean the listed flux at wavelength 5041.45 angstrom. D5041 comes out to 4.42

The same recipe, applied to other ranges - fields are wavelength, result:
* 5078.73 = 4.42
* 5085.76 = 3.29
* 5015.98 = 4.27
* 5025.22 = 4.07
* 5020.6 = 3.48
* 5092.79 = 4.1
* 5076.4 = 3.86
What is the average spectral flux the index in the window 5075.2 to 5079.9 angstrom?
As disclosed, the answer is 4.14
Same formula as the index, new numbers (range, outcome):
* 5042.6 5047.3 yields 4.21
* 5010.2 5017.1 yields 3.72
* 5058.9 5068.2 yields 3.81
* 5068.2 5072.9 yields 3.84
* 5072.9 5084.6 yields 3.91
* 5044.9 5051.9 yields 4.21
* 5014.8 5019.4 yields 4.12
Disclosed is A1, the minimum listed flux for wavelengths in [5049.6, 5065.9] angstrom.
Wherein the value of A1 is 3.68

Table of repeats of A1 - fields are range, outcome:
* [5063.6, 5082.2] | 3.7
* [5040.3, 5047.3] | 3.85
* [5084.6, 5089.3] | 3.29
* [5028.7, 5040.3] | 3.88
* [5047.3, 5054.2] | 4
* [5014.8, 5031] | 3.48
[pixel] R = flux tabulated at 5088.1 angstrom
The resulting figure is 3.72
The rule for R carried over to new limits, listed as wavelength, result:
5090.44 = 3.8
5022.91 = 4.27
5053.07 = 4.48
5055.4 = 4.32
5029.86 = 4.27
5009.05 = 4.19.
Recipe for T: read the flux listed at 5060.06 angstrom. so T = 3.68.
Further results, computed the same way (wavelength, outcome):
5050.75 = 4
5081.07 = 3.83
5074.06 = 3.88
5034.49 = 4.16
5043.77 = 3.85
